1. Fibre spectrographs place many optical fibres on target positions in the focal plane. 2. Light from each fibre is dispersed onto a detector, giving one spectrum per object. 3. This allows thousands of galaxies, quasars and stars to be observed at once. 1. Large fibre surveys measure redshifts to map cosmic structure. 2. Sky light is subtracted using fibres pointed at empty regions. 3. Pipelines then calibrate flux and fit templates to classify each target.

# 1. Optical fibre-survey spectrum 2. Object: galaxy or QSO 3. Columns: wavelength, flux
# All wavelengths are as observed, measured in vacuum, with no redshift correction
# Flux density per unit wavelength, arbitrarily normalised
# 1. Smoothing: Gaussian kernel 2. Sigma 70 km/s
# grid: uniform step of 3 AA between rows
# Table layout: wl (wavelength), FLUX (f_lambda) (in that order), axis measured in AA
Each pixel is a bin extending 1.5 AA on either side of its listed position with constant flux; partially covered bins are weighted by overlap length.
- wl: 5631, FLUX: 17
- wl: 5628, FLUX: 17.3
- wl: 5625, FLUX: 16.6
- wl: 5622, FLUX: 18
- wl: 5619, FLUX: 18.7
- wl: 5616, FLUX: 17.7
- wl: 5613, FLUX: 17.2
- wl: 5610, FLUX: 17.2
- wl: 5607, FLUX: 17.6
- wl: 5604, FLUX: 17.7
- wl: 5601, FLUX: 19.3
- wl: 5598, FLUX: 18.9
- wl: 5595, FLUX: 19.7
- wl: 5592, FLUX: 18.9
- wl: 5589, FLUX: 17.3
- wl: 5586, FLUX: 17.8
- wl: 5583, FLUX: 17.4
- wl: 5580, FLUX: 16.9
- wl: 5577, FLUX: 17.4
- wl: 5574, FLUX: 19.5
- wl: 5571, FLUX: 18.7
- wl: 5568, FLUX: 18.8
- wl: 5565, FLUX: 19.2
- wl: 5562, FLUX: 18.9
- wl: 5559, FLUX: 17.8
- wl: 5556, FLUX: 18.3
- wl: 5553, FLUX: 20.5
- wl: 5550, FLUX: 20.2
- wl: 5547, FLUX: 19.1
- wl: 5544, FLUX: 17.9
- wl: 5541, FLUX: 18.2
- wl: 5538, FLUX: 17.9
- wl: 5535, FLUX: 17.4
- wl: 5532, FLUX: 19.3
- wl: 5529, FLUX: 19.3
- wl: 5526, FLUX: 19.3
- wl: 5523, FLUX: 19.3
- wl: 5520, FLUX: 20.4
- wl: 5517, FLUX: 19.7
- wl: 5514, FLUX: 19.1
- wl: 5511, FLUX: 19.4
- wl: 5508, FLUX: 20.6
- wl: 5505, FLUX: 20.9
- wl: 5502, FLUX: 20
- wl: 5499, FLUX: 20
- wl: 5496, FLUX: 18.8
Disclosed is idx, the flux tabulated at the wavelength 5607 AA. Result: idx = 17.6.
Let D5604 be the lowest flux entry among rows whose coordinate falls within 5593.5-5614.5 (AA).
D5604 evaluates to 17.2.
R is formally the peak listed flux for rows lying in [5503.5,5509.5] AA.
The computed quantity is 20.9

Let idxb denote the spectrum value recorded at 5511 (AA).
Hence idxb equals 19.4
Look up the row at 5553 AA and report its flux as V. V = 20.5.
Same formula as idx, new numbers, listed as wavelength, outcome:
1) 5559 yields 17.8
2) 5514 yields 19.1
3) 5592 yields 18.9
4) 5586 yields 17.8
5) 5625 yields 16.6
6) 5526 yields 19.3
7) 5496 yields 18.8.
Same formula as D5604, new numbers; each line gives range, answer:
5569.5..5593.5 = 16.9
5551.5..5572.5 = 17.8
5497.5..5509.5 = 20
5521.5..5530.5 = 19.3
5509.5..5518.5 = 19.1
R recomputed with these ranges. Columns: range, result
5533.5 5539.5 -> 17.9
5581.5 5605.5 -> 19.7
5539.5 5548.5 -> 19.1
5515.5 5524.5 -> 20.4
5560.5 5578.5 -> 19.5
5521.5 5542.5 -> 19.3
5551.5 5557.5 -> 20.5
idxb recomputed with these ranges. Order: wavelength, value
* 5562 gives 18.9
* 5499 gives 20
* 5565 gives 19.2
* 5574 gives 19.5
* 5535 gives 17.4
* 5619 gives 18.7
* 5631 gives 17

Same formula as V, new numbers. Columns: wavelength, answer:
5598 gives 18.9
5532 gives 19.3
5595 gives 19.7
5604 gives 17.7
